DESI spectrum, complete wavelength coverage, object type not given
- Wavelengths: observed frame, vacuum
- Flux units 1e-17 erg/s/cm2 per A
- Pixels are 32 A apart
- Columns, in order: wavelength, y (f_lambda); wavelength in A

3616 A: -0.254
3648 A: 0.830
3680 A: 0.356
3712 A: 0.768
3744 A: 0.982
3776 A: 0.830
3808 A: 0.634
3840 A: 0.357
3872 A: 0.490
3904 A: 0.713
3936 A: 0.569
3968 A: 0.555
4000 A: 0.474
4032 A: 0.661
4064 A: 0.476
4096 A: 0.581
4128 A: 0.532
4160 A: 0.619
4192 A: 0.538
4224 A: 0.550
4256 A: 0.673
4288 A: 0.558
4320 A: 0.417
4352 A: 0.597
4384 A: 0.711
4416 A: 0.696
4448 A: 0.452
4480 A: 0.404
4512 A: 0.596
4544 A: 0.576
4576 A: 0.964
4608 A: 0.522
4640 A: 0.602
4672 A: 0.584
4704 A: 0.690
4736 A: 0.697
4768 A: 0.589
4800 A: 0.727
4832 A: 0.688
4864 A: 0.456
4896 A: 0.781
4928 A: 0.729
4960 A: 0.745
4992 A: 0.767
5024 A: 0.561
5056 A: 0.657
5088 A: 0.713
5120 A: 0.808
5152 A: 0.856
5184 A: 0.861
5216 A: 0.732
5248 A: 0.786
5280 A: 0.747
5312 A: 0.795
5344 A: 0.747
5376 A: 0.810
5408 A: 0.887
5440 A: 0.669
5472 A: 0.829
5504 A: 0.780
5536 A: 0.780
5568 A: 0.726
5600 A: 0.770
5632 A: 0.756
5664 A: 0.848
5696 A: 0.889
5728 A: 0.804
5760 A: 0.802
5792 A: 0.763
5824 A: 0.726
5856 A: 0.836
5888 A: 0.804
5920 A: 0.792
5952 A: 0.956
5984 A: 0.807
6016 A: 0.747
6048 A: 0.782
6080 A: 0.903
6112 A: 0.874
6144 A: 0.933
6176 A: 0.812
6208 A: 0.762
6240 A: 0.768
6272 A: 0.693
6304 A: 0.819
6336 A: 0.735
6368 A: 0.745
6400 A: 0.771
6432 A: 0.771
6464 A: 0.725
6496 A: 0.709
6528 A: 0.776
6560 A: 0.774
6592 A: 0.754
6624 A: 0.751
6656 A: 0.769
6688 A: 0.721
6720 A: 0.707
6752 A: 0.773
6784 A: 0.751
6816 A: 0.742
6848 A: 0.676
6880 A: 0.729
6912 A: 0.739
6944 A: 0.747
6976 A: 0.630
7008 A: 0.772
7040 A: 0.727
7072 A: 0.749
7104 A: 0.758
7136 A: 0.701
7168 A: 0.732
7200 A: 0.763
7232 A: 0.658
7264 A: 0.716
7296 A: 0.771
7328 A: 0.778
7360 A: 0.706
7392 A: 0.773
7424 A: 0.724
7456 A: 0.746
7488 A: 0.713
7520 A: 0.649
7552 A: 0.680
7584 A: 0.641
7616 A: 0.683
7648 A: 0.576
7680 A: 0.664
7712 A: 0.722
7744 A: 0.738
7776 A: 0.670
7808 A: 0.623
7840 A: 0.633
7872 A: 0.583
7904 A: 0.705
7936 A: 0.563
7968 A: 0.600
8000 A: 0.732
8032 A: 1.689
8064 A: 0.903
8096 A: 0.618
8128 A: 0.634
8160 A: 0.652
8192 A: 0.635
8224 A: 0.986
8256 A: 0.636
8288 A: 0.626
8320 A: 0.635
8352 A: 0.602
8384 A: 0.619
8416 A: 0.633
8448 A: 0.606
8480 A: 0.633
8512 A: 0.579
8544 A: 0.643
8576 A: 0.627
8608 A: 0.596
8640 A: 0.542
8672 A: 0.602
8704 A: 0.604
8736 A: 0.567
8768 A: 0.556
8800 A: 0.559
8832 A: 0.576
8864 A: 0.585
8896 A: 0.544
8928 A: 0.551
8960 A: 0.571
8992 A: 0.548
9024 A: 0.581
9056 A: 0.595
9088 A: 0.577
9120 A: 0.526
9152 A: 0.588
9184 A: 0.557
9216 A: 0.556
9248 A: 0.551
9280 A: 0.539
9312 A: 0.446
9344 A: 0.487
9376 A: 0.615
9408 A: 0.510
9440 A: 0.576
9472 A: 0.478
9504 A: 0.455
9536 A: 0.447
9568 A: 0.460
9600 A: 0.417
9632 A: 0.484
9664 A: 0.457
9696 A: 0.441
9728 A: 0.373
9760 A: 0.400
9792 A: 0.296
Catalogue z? 0.223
